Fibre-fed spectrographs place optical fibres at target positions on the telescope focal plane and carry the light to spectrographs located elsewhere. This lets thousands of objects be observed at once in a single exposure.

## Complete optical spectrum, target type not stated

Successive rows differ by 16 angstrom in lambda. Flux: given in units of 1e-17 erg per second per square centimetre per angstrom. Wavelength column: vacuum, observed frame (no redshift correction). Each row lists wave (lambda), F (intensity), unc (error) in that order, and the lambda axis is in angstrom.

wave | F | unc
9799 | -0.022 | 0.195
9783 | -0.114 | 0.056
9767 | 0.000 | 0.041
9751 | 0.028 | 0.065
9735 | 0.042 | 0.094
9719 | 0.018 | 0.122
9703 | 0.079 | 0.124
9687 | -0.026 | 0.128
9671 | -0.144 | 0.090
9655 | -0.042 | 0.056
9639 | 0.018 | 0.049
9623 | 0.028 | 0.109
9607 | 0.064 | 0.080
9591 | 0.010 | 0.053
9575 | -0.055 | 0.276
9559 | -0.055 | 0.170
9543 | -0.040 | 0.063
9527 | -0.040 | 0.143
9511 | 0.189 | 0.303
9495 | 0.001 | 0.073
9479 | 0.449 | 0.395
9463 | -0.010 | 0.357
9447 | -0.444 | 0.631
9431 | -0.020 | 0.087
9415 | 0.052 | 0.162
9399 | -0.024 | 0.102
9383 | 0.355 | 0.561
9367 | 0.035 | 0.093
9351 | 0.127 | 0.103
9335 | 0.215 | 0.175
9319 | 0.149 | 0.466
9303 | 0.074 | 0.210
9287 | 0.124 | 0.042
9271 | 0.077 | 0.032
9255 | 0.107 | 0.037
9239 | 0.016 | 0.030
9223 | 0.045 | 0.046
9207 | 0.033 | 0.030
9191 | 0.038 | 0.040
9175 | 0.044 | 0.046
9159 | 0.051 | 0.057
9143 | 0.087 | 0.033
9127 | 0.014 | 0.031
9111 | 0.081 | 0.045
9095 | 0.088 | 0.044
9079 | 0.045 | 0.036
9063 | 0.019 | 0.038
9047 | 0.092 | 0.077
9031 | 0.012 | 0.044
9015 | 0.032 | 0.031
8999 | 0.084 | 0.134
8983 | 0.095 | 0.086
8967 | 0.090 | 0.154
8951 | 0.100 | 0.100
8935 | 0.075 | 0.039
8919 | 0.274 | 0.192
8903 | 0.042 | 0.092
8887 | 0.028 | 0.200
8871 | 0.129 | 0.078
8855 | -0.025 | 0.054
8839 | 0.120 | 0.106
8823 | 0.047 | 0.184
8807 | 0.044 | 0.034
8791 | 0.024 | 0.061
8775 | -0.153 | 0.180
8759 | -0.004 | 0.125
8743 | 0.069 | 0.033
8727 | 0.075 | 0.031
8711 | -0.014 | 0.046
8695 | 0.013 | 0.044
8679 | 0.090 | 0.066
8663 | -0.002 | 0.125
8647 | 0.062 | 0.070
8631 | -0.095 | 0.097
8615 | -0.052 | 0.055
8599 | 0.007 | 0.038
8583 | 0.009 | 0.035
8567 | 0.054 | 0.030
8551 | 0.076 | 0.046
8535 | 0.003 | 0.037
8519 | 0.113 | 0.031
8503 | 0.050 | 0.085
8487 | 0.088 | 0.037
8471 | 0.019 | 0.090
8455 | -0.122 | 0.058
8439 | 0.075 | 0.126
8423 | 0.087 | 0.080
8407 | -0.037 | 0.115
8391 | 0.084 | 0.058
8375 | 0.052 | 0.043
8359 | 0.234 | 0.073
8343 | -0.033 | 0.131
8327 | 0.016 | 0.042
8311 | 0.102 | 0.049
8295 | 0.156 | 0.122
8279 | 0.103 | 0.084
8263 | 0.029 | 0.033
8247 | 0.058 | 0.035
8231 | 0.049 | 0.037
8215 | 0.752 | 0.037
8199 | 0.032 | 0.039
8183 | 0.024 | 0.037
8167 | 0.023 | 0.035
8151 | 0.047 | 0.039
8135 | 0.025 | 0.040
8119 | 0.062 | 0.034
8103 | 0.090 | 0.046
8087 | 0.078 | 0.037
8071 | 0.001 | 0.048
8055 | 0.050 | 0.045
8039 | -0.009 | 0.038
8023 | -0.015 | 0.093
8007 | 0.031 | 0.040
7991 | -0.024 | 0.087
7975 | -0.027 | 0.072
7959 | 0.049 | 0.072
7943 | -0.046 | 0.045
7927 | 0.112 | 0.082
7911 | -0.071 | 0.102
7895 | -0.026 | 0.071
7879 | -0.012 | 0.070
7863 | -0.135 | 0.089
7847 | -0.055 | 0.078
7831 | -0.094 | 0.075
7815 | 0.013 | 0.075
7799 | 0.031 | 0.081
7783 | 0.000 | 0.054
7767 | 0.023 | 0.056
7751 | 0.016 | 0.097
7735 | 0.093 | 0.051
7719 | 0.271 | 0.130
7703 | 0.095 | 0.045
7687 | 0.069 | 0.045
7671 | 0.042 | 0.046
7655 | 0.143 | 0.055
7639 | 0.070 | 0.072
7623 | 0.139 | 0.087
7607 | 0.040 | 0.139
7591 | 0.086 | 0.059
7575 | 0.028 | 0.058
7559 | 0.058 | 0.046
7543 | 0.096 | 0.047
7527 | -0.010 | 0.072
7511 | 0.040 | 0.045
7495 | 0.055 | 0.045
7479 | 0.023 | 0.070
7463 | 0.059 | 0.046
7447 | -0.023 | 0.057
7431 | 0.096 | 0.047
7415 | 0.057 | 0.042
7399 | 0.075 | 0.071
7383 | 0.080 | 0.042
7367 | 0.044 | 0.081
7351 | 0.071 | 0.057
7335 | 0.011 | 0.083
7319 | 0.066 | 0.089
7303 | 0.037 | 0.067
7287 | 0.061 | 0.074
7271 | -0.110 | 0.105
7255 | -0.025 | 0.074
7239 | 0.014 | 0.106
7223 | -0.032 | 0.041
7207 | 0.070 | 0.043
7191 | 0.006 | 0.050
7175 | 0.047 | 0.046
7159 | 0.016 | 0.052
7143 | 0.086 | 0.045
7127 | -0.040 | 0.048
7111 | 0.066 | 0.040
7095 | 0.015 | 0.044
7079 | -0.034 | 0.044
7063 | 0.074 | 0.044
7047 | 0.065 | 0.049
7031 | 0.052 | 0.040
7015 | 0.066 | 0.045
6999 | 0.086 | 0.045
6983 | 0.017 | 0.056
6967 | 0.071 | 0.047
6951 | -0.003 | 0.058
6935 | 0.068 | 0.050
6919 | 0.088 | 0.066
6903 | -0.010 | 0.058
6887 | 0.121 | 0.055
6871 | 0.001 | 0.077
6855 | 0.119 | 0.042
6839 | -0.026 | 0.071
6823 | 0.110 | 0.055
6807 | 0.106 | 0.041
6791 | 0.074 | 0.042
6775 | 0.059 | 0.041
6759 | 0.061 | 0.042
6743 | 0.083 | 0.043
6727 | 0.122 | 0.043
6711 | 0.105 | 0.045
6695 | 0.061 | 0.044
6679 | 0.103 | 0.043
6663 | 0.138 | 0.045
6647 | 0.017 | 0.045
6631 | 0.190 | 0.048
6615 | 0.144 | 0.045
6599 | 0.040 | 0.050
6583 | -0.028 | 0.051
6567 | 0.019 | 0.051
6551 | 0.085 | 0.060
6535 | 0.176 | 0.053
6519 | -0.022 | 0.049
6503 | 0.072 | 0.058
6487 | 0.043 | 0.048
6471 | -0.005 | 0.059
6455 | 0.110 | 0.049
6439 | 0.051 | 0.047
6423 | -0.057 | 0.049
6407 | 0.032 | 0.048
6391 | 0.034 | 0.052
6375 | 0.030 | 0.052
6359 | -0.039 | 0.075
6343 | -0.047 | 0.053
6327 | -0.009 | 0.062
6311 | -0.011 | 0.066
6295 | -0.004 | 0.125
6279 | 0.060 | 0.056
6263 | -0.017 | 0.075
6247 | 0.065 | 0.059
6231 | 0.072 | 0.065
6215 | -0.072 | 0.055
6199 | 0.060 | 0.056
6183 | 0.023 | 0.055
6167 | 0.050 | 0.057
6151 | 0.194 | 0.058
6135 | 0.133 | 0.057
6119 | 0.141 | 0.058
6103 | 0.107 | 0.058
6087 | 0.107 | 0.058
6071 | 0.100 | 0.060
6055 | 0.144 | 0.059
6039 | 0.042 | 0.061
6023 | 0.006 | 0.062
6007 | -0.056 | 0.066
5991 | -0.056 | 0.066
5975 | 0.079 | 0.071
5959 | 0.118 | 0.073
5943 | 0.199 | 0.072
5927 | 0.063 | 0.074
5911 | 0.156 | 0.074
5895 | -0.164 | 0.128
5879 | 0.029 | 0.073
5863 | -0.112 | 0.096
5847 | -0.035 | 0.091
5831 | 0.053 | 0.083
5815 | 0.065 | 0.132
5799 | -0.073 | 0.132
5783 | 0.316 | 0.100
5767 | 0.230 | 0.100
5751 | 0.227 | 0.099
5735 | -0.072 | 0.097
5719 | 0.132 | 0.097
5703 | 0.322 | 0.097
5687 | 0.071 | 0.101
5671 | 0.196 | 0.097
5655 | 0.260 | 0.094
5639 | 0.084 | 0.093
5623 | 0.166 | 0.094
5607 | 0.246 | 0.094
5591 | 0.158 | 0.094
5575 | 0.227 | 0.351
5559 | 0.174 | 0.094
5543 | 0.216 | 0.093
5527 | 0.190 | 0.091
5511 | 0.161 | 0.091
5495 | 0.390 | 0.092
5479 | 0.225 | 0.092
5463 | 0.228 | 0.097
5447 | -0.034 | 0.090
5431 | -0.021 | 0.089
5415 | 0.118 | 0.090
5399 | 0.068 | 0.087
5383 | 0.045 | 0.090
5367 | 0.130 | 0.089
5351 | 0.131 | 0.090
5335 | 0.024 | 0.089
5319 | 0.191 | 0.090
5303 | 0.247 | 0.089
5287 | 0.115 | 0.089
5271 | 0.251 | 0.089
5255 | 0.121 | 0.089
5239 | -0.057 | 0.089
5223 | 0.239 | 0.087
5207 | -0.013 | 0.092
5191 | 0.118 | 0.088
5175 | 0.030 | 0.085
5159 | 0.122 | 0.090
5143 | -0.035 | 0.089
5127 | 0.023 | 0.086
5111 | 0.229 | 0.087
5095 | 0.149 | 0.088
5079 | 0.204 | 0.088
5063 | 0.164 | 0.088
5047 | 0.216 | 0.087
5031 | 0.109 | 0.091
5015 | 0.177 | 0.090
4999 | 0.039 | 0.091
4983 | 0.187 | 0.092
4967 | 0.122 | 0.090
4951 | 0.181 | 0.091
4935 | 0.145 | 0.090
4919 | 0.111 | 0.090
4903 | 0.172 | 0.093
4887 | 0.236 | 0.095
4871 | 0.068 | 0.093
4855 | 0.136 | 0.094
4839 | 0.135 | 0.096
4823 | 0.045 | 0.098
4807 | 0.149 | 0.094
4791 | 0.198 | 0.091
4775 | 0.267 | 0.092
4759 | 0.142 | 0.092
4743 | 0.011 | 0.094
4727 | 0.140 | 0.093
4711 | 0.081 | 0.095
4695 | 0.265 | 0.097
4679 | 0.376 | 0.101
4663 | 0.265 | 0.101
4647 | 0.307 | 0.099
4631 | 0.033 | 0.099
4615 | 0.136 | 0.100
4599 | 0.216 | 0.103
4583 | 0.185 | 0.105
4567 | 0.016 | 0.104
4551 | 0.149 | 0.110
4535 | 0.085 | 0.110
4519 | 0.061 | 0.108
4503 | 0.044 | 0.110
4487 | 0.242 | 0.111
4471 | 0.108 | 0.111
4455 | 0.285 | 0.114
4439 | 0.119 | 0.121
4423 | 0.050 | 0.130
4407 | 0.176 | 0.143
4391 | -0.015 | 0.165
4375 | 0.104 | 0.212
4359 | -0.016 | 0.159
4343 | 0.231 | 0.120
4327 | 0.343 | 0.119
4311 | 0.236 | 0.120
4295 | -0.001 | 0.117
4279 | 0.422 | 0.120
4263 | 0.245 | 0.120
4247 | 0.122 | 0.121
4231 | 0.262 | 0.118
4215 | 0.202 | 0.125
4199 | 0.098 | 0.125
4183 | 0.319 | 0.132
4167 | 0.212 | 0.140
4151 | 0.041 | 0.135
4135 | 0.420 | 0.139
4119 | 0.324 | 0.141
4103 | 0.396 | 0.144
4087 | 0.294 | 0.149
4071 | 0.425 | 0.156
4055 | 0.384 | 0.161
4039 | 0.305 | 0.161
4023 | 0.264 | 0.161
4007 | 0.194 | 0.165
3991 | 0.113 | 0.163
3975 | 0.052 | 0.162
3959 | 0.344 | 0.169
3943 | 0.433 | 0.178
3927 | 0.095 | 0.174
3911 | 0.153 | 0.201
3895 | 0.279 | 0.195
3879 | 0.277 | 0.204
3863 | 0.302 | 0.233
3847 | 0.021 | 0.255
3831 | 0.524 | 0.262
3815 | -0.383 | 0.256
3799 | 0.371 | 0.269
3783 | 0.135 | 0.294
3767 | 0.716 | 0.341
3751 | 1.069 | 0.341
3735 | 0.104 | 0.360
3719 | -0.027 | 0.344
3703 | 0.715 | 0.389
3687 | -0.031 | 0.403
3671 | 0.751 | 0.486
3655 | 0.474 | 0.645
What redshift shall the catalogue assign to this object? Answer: 1.203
